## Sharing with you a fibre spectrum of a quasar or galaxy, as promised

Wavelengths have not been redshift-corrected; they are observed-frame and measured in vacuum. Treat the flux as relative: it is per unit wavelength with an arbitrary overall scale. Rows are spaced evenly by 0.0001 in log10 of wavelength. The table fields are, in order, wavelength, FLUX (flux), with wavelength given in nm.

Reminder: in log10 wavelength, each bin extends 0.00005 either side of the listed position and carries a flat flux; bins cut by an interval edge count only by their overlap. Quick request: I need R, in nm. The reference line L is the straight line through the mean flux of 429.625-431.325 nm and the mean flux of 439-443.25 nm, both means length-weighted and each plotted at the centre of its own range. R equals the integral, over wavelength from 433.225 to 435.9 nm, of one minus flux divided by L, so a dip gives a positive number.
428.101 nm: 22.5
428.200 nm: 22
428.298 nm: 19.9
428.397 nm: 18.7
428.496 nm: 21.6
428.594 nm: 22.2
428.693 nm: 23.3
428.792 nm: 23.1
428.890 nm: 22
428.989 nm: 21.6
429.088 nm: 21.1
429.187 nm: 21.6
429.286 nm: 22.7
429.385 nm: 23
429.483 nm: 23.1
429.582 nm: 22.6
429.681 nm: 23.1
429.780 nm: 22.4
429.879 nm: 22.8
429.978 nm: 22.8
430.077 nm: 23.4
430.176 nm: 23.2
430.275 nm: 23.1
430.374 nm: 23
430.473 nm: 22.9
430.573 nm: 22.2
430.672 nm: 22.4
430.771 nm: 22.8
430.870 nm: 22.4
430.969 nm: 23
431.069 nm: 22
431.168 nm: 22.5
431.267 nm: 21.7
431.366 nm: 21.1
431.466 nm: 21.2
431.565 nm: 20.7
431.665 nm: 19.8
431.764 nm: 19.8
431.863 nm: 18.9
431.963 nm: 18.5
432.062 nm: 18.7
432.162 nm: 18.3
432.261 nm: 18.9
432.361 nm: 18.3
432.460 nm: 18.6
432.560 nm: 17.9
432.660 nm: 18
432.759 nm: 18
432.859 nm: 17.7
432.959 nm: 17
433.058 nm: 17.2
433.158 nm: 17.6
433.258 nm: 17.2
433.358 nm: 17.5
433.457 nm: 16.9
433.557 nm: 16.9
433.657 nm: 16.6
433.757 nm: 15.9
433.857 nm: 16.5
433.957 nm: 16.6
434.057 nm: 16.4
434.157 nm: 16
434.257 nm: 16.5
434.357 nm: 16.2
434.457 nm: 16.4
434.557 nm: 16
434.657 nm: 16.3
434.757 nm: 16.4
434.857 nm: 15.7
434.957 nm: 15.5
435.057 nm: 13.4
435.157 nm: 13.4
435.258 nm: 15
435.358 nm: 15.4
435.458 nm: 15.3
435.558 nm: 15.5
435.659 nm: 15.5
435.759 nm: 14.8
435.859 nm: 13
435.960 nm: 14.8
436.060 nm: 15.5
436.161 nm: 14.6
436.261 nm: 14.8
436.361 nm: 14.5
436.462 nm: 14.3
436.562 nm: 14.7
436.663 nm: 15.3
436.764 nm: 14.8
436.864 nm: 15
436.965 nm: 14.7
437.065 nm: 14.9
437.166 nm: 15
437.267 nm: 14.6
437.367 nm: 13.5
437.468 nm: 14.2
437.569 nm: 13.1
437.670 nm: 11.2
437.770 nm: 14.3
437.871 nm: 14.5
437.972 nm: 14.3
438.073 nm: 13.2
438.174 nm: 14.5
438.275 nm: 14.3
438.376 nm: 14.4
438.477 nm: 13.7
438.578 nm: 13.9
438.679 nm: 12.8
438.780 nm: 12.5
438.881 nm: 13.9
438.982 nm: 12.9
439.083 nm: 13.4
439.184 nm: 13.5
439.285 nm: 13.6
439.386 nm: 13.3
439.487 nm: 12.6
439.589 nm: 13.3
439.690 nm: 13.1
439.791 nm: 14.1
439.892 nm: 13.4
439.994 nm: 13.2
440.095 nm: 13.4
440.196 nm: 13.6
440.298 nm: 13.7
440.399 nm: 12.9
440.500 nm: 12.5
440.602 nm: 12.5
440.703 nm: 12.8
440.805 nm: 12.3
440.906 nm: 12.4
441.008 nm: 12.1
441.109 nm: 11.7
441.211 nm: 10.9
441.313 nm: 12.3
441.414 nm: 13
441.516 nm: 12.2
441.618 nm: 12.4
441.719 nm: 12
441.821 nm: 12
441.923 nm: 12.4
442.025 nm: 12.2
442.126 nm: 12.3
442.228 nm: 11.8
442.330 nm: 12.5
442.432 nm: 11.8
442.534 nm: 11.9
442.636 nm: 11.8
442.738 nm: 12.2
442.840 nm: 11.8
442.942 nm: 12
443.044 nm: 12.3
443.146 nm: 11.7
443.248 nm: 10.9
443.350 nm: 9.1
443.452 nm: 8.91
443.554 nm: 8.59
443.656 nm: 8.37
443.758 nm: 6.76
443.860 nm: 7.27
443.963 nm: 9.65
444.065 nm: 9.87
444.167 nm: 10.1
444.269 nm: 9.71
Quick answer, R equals 0.426 nm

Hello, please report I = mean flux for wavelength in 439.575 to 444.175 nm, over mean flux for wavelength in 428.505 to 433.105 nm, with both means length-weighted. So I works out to 0.55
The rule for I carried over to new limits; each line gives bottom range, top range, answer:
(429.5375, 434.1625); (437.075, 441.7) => 0.67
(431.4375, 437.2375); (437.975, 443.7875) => 0.75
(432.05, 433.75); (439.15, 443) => 0.71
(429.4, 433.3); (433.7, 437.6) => 0.73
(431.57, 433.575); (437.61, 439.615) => 0.74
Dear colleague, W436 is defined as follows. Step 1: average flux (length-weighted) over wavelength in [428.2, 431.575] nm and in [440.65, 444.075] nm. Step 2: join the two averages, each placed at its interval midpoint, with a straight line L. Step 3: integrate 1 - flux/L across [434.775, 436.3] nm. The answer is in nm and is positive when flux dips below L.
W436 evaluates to 0.21 nm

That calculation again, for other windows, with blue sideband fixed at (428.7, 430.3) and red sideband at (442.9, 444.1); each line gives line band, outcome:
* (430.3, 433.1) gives 0.062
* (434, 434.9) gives 0.090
